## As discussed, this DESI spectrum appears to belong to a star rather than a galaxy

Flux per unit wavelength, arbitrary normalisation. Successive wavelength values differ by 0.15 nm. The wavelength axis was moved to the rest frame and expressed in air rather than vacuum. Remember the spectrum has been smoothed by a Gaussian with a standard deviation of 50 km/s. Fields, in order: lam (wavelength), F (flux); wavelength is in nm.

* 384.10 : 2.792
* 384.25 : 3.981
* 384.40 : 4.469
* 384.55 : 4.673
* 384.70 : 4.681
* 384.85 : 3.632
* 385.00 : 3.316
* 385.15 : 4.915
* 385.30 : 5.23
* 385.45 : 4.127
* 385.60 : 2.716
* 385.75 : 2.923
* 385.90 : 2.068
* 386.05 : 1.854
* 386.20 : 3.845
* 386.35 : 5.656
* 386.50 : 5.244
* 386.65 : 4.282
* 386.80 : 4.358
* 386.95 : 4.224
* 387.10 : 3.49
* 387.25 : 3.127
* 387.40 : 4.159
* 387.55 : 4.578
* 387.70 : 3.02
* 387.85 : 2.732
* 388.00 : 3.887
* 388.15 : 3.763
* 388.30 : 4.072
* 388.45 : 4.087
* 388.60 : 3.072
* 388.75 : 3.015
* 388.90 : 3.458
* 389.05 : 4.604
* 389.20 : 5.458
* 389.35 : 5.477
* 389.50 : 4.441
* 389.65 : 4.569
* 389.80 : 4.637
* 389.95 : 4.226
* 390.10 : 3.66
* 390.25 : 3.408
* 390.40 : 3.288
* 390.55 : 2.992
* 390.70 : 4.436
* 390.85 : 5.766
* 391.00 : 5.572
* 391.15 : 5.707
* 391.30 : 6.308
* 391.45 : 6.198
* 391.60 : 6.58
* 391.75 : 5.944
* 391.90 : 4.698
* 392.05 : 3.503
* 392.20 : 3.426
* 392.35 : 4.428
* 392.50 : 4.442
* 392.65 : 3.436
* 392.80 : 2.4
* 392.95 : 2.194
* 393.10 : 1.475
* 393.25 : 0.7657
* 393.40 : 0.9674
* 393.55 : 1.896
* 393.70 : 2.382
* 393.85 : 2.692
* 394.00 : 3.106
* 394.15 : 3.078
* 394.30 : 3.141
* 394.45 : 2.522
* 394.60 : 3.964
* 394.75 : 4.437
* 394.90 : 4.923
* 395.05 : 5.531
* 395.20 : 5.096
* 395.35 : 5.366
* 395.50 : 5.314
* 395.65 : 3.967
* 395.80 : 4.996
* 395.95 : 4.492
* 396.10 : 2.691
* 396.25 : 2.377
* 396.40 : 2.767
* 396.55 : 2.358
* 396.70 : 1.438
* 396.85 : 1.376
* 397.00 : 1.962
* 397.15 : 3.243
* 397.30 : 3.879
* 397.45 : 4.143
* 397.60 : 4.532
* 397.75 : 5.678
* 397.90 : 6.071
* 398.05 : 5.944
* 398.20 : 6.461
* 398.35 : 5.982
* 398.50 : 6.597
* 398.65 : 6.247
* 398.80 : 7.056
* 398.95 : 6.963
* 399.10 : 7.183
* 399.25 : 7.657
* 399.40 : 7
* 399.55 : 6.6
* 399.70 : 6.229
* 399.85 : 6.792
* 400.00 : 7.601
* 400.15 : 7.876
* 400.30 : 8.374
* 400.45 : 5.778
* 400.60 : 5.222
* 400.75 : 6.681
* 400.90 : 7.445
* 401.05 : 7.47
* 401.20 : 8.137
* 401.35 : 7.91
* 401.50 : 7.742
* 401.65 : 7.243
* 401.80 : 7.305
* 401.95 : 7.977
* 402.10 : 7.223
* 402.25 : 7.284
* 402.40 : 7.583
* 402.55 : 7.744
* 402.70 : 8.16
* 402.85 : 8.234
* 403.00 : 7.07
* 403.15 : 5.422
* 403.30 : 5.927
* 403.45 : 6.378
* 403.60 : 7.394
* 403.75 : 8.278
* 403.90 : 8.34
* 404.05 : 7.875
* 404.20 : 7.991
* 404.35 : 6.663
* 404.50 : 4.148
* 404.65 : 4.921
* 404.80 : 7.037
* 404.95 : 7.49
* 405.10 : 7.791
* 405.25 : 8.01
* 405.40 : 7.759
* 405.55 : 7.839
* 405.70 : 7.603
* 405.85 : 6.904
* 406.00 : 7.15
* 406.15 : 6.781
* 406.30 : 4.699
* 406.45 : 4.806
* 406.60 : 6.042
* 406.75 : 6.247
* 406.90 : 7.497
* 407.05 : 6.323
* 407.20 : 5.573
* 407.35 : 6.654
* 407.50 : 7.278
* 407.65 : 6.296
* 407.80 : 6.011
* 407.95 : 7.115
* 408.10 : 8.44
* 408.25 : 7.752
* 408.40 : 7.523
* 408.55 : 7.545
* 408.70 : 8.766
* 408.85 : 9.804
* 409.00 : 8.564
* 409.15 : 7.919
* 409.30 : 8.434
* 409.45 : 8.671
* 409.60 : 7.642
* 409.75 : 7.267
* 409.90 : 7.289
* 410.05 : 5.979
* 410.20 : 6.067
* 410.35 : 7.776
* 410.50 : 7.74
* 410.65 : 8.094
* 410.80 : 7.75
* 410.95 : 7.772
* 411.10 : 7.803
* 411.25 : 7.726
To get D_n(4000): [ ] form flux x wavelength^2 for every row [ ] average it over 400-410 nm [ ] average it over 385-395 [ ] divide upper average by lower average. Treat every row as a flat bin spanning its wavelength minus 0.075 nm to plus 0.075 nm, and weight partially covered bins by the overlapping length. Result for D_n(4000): 2.02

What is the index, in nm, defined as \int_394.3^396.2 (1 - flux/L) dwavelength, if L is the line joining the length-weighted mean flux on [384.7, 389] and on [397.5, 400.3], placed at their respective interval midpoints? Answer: 0.46 nm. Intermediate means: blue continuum 3.77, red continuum 6.61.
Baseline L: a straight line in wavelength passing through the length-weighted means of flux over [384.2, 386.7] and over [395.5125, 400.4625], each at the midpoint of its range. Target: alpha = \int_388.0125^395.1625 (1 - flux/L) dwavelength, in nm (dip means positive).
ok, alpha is 0.99 nm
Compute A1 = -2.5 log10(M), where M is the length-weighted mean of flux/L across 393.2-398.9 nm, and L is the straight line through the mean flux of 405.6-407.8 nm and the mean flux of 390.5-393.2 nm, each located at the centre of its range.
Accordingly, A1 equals 0.26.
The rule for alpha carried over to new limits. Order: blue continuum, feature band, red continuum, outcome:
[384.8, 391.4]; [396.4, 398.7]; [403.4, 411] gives 0.55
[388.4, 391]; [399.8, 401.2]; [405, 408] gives -0.31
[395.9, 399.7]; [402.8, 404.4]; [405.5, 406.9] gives -0.33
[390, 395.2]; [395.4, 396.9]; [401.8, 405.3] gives 0.50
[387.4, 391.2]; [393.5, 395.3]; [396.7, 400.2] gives 0.51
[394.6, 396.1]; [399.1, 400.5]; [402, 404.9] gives -0.26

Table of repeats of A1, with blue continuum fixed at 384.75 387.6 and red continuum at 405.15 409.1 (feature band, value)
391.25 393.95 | 0.34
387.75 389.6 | 0.07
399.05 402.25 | -0.18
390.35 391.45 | -0.08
